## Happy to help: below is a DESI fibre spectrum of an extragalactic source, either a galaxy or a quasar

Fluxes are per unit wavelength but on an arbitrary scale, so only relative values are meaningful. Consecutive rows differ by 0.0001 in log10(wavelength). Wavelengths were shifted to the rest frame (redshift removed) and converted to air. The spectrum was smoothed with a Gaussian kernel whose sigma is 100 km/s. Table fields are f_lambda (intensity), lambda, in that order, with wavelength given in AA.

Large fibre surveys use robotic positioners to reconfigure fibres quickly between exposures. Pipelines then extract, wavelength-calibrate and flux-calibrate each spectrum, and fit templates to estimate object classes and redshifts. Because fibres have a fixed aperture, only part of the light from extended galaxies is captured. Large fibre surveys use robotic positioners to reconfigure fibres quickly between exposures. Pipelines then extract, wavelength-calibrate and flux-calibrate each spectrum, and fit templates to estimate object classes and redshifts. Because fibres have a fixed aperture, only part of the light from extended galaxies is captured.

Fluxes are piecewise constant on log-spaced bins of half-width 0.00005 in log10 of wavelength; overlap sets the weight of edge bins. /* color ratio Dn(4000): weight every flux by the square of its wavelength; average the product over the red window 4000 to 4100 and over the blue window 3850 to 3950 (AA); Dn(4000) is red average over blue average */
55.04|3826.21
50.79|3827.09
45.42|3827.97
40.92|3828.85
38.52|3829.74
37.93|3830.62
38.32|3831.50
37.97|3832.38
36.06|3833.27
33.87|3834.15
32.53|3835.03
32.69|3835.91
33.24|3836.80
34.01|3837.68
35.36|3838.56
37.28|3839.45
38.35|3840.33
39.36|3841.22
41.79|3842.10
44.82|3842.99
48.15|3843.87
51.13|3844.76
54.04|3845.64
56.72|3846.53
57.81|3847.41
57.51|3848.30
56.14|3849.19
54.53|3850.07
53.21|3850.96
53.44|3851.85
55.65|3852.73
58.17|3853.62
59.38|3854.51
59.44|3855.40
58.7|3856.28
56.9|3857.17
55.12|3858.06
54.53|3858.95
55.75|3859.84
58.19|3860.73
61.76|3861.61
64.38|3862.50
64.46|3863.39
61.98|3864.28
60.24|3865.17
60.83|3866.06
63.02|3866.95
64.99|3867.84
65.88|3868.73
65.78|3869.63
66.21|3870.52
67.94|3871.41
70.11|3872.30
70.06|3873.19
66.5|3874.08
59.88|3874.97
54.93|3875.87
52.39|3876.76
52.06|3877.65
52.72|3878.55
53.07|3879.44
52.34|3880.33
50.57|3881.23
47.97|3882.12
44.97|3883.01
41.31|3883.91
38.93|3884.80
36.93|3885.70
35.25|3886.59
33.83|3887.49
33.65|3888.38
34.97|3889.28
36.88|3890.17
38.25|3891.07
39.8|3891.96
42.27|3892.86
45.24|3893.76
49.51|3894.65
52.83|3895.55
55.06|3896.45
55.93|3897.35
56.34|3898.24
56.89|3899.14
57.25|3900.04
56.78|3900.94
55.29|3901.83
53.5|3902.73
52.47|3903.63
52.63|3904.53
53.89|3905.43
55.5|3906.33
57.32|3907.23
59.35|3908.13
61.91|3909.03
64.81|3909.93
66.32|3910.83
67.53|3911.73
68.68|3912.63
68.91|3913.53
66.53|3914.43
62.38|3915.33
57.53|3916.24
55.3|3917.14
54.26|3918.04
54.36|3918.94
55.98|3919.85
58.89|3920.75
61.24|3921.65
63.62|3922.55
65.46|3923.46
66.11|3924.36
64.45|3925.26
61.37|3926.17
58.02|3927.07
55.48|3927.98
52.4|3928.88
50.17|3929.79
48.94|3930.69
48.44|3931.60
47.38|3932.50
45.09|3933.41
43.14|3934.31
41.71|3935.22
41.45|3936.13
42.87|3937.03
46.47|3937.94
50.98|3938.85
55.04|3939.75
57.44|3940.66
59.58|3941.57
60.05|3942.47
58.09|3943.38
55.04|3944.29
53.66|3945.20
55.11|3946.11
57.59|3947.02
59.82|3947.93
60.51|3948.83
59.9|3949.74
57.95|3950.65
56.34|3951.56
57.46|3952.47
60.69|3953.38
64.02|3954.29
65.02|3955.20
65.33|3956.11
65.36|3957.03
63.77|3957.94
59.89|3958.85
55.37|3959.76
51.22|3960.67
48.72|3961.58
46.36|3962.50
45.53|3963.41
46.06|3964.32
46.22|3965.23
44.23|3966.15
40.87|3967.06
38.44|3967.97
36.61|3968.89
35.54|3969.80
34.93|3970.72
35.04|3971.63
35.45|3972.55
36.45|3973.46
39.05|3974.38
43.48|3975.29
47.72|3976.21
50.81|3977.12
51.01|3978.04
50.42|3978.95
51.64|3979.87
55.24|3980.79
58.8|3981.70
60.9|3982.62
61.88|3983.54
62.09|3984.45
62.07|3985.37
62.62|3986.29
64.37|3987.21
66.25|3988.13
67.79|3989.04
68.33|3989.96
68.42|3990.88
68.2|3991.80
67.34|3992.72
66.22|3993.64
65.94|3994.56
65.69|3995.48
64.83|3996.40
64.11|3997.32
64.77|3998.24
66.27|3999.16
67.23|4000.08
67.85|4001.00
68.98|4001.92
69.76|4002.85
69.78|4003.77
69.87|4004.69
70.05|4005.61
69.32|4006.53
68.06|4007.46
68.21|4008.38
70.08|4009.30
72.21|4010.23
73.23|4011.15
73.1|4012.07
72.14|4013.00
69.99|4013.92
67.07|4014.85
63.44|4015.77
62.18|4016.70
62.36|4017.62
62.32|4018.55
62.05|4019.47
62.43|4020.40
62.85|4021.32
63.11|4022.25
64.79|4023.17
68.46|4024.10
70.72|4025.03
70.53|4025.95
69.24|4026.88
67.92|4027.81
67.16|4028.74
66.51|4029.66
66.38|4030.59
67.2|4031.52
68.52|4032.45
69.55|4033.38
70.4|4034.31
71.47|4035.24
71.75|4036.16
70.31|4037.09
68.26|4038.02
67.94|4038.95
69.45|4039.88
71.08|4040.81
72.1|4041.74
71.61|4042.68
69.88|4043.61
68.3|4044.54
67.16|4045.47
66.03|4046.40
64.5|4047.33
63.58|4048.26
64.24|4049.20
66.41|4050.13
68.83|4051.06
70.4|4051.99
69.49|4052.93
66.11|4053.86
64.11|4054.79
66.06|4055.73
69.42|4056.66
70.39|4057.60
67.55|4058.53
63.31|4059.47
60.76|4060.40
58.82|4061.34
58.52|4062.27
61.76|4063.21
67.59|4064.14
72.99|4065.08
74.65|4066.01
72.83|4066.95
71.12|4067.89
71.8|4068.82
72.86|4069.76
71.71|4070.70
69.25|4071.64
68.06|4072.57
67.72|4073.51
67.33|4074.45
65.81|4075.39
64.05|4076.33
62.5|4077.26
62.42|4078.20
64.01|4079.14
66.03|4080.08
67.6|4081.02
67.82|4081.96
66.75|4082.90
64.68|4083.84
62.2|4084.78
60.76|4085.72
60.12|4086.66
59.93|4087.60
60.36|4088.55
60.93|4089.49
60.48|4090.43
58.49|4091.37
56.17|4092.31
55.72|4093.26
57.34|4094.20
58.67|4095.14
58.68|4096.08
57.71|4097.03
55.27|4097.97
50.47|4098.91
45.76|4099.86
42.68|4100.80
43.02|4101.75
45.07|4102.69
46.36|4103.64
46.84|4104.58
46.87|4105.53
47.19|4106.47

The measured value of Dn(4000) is 1.3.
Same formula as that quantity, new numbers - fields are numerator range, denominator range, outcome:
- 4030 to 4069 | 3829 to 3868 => 1.50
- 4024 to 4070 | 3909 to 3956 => 1.26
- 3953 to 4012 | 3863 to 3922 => 1.11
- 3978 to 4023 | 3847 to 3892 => 1.28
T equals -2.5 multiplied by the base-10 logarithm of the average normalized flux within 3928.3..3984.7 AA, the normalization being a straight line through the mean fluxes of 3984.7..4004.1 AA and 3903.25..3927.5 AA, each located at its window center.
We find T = 0.23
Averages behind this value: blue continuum 60.6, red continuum 66.4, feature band 51.2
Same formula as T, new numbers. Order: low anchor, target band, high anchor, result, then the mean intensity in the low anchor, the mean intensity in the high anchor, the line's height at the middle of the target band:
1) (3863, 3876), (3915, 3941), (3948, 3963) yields 0.12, 64.4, 58.6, 60.5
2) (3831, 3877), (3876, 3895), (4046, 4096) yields 0.25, 53.3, 65.1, 55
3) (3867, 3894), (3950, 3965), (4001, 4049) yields 0.06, 50.7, 68.1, 60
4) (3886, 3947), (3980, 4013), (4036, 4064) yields -0.08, 53.6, 66.9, 61.6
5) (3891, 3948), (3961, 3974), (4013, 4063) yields 0.42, 55.3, 66.9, 60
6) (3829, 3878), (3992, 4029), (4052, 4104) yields -0.13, 52.7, 62.5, 59.5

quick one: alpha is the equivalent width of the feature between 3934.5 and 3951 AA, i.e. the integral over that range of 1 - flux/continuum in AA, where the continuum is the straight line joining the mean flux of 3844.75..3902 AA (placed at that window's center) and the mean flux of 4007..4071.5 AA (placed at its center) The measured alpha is 1.65 AA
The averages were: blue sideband 54.1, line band 53.9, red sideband 67.8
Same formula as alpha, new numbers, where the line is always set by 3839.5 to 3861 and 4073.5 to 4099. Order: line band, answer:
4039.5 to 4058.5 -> -2.5 AA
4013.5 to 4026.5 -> -1.3 AA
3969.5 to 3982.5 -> 2.8 AA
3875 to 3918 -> 2.1 AA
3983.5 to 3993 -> -1.2 AA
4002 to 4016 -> -2.7 AA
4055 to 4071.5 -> -1.9 AA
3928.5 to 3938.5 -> 1.7 AA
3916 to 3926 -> -0.8 AA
